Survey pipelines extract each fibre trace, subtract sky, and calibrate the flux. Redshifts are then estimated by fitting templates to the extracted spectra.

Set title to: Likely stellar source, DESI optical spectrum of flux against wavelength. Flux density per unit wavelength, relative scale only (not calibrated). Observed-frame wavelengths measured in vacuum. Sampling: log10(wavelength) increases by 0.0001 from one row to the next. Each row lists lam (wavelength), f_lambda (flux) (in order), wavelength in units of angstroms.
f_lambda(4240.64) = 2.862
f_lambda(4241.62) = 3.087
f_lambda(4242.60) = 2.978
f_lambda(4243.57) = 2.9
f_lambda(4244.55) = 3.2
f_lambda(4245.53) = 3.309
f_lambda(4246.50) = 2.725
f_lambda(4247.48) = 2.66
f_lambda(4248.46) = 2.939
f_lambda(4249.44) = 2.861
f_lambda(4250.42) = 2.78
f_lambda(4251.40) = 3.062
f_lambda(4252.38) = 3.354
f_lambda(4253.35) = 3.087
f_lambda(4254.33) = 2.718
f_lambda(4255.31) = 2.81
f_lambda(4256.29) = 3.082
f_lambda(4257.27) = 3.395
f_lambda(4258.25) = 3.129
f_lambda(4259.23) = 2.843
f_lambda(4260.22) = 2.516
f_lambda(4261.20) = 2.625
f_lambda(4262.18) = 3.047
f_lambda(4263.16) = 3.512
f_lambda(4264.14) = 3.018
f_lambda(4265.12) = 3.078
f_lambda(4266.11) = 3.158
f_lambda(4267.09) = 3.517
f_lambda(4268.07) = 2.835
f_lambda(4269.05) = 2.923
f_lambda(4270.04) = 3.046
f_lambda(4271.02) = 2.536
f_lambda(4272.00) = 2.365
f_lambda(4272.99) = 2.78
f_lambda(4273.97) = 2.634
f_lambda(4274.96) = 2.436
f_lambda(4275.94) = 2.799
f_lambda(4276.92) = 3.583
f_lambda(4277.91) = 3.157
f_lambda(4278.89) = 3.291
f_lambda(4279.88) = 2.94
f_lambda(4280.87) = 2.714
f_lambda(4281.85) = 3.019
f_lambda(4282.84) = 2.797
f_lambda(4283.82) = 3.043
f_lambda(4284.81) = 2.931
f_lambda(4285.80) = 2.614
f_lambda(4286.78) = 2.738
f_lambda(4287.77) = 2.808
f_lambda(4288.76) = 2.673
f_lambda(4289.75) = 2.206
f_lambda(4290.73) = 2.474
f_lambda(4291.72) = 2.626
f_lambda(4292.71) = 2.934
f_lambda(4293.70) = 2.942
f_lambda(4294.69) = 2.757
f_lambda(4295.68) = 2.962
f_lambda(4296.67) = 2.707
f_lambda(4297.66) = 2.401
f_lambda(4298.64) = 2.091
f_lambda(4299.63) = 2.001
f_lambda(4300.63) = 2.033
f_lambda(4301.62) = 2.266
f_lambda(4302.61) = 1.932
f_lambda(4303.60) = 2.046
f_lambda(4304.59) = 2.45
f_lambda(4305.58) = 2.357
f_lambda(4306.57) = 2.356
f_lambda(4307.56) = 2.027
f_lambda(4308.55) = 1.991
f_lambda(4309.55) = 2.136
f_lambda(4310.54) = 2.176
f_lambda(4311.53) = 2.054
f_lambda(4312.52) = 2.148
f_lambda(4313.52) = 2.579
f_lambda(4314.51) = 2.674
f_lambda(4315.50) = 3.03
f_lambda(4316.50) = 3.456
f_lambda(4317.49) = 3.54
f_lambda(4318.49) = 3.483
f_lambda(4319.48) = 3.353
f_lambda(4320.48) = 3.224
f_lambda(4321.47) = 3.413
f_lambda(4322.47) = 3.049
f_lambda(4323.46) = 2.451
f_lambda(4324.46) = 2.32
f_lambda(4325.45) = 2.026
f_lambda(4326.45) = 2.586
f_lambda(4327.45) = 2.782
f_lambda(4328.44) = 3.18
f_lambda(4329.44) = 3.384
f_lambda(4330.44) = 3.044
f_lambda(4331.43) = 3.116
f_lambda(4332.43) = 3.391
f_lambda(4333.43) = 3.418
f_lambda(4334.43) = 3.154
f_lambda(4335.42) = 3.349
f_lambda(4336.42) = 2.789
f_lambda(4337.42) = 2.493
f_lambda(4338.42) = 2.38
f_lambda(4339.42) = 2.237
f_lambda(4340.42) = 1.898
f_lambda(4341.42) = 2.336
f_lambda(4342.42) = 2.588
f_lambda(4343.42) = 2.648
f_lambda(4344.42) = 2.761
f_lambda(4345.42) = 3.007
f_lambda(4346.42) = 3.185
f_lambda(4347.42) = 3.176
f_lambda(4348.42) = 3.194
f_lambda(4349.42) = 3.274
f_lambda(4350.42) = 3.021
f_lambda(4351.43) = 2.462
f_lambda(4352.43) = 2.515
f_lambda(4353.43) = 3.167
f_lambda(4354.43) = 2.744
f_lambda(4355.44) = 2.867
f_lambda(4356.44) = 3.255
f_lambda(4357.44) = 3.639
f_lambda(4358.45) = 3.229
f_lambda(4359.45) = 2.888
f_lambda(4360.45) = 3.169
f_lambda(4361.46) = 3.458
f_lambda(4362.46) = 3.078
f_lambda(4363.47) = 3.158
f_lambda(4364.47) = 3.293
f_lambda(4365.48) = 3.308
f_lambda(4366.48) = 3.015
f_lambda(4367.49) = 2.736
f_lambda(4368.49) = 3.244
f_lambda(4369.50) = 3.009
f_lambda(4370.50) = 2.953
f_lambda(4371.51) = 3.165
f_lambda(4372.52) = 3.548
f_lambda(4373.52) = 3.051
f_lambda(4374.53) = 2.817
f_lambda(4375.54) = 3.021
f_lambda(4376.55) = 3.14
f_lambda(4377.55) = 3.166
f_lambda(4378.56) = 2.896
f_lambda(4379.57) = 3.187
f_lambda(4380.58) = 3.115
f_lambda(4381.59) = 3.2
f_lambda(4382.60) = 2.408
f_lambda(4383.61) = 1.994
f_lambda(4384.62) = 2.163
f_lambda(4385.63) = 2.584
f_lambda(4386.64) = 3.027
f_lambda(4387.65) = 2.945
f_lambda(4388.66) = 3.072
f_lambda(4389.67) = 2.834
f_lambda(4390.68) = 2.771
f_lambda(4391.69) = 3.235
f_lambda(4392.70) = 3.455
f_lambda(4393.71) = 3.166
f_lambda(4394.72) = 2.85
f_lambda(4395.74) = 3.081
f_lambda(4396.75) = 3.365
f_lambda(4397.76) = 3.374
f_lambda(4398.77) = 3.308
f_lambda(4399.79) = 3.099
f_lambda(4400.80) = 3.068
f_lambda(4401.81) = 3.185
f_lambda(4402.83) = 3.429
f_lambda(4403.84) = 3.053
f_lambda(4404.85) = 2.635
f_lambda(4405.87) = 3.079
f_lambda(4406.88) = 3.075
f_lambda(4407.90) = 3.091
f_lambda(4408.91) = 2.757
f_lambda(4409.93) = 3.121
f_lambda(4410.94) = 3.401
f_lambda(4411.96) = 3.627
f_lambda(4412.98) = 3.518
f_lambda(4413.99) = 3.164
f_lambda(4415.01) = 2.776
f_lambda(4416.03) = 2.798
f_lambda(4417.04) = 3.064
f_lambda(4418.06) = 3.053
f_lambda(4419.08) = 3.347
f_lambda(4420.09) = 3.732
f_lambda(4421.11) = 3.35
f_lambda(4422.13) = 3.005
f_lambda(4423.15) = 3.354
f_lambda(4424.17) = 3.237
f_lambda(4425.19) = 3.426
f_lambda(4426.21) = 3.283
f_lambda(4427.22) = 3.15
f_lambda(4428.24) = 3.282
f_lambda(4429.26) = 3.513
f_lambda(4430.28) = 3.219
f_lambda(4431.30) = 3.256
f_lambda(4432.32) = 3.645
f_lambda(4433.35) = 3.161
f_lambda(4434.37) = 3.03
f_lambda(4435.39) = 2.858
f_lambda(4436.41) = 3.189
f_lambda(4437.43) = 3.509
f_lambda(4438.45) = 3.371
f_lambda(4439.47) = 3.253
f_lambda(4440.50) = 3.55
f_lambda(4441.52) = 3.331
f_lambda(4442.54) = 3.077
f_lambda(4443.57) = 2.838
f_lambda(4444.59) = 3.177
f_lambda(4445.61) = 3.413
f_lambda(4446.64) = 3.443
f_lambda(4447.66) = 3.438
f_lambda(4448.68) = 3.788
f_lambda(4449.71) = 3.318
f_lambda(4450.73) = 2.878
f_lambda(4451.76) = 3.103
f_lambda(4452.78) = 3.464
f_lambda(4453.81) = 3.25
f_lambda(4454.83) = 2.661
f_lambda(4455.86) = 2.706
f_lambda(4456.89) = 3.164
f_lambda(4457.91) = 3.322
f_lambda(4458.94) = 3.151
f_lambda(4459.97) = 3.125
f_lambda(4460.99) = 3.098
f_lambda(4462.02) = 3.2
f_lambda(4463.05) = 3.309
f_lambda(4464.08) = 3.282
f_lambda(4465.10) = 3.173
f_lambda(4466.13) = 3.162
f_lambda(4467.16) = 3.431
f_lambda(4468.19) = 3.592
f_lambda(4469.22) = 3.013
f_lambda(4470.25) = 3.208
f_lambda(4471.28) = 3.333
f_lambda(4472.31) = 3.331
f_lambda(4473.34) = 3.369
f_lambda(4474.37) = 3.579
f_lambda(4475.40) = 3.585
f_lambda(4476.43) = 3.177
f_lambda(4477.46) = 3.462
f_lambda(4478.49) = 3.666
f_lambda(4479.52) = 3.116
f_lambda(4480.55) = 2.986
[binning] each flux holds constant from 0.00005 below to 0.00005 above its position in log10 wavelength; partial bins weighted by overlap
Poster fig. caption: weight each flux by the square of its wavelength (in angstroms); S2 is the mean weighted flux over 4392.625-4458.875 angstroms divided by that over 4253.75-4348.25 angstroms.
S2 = 1.2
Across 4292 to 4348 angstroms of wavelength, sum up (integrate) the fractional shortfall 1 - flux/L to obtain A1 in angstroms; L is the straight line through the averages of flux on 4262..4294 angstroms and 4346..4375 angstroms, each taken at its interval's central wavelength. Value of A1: 5.7 angstroms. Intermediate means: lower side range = 2.88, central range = 2.68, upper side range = 3.09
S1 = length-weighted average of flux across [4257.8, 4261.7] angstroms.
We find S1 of 2.77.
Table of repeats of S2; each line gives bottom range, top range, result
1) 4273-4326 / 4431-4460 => 1.30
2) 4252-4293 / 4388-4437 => 1.17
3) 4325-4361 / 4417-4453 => 1.18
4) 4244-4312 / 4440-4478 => 1.29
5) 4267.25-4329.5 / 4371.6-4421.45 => 1.19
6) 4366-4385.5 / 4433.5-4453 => 1.15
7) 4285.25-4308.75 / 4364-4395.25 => 1.27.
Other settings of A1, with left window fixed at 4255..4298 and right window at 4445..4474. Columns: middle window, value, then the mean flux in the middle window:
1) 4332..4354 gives 1.3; 2.84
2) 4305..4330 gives 2.1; 2.71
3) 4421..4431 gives -0.3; 3.28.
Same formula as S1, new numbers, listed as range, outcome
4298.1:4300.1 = 2.07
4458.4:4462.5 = 3.14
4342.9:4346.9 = 2.9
